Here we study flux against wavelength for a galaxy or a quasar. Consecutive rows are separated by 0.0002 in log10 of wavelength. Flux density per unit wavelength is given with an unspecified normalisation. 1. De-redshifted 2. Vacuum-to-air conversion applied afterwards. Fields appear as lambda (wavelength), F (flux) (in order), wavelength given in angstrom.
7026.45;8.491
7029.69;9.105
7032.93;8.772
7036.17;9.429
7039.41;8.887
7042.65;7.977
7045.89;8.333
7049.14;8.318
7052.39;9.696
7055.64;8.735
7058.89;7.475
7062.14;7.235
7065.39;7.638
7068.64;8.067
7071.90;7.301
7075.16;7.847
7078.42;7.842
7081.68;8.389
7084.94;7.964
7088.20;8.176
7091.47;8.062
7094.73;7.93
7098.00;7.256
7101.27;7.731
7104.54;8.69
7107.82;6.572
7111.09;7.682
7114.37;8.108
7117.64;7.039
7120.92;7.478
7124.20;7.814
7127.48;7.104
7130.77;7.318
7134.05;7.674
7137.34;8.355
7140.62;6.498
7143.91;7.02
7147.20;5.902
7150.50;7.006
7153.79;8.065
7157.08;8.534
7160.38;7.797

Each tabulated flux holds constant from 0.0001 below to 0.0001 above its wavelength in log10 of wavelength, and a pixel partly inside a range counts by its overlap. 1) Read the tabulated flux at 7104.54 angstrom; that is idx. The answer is 8.69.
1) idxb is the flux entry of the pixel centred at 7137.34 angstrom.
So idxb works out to 8.355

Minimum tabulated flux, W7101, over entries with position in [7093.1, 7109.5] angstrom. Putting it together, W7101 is 6.572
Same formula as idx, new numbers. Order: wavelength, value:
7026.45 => 8.491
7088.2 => 8.176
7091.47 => 8.062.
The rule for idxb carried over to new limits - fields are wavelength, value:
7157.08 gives 8.534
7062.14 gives 7.235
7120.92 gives 7.478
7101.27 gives 7.731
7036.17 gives 9.429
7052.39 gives 9.696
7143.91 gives 7.02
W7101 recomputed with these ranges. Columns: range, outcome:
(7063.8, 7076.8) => 7.301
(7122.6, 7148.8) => 5.902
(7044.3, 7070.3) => 7.235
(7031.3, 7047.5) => 7.977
